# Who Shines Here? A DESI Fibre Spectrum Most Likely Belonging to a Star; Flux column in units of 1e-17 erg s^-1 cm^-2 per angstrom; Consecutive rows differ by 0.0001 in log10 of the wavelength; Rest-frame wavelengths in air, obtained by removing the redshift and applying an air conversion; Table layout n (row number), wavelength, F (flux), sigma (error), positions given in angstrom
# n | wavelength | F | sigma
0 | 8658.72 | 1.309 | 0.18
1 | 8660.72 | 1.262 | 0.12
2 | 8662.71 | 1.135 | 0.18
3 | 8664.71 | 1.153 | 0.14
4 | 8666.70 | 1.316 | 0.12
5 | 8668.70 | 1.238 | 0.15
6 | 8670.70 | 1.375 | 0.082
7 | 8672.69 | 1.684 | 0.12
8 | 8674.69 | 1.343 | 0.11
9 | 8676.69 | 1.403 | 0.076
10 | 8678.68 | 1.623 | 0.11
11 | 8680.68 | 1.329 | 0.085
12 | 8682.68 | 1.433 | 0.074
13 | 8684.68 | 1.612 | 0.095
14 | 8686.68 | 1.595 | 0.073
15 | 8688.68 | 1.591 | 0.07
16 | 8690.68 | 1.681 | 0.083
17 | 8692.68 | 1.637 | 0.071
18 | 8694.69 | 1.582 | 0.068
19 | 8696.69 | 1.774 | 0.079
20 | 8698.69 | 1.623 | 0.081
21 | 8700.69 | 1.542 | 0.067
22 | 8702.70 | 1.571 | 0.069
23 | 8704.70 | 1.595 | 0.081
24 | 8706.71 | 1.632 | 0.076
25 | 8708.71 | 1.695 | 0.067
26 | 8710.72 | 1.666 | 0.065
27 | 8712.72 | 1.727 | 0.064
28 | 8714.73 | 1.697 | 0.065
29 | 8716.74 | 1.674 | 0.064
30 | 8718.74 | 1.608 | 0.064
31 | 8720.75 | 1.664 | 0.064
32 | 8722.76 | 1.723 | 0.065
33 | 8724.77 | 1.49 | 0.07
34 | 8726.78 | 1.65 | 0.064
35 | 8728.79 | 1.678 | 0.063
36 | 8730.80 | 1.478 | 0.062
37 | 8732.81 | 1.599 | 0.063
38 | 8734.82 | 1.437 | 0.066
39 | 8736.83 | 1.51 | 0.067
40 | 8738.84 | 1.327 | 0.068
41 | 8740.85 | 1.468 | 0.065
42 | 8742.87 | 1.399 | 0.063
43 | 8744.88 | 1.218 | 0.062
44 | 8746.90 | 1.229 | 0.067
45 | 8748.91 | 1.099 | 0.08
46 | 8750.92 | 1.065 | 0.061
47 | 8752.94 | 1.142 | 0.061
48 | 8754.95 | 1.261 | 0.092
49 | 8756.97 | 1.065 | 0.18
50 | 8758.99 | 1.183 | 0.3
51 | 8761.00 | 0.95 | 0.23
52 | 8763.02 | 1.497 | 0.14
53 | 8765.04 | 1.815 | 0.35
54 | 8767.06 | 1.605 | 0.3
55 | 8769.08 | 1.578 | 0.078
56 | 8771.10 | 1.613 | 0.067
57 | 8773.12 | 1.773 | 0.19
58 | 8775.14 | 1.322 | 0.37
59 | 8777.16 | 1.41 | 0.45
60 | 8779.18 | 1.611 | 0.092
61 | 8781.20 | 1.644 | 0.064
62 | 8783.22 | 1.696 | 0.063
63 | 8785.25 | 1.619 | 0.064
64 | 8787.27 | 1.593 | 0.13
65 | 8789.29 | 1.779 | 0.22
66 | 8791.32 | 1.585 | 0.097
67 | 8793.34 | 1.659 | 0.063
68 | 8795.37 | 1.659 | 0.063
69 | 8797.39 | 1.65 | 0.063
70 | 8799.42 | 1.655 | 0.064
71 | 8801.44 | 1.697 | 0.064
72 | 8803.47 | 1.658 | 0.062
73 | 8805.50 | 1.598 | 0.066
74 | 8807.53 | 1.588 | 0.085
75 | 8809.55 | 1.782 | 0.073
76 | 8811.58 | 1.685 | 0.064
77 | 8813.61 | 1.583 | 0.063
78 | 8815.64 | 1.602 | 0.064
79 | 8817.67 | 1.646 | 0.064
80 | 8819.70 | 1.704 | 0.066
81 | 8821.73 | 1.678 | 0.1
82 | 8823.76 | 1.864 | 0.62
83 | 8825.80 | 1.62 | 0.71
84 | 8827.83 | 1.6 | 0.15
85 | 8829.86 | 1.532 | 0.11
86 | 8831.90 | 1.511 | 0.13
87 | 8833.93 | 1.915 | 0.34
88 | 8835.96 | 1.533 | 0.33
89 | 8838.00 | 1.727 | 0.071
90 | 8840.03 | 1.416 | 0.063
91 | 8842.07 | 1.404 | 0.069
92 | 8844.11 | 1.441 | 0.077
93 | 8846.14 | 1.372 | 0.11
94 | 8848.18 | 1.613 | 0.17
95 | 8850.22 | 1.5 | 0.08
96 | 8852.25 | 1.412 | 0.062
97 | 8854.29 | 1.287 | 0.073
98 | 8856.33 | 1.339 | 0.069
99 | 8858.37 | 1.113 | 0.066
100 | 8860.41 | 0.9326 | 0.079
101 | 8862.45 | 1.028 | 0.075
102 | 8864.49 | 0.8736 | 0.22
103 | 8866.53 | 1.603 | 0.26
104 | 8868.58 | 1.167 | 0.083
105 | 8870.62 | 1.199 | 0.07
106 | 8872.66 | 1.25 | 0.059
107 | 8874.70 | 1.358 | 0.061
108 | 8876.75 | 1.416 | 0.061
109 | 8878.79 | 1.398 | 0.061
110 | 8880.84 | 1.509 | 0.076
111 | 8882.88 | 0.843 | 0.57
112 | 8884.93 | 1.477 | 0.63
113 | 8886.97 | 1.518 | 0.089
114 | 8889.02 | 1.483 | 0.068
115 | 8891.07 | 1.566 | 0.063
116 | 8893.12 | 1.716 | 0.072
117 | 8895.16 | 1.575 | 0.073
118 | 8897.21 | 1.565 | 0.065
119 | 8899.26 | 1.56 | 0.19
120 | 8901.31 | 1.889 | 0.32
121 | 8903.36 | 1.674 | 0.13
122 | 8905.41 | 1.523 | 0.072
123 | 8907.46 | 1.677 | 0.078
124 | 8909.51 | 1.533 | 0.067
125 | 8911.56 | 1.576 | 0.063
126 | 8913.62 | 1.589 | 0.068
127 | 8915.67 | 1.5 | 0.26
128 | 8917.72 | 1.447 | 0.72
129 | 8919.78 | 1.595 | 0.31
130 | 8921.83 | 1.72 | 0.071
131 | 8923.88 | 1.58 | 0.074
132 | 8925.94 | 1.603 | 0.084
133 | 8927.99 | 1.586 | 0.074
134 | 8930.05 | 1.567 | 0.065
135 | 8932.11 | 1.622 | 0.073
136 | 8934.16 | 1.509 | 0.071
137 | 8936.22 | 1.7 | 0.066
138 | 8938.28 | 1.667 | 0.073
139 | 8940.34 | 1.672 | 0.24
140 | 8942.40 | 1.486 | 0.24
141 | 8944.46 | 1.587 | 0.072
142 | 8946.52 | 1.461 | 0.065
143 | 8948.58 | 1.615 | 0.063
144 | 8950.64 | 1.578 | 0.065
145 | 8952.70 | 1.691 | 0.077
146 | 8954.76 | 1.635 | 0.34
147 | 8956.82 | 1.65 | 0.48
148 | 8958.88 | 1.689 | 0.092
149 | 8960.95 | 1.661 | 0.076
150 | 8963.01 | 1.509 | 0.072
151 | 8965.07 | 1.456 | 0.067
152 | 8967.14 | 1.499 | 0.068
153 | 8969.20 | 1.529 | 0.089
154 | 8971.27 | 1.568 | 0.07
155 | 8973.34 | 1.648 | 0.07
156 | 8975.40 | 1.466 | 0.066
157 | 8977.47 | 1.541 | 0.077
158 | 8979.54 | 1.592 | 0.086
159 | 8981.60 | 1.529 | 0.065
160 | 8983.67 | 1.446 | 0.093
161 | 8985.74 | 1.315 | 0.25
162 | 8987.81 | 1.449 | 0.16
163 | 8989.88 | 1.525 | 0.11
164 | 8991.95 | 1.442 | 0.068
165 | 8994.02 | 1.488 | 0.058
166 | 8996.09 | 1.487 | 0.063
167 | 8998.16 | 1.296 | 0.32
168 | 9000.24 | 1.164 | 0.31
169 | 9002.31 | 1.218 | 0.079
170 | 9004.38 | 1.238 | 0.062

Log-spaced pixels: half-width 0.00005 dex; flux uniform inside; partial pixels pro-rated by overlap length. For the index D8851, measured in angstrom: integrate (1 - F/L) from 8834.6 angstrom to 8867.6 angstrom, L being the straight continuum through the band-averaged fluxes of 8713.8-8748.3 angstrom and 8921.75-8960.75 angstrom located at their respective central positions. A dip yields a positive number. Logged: 4.5 angstrom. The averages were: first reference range 1.52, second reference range 1.61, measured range 1.36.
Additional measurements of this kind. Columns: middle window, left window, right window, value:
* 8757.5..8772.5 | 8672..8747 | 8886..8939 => 1.07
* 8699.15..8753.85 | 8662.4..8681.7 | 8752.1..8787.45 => -3.27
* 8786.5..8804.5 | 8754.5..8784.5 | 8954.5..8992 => -2.18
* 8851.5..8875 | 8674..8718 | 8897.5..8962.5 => 5.81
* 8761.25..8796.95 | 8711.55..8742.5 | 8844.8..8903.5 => -2.19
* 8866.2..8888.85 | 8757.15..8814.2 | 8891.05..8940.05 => 3.72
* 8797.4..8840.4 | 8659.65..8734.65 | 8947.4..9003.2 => -3.50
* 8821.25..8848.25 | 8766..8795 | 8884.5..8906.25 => 0.32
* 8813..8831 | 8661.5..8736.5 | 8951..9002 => -1.40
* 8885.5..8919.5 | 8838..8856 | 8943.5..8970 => -1.61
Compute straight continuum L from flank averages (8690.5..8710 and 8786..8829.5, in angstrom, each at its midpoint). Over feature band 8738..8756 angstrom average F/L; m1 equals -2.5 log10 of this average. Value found 0.30 mag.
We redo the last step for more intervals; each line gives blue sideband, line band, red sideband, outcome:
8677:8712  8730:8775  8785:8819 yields 0.18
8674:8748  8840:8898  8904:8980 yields 0.16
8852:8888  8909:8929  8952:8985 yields -0.12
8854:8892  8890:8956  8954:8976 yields -0.12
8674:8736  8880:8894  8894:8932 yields 0.11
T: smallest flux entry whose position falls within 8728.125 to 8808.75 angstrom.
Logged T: 0.95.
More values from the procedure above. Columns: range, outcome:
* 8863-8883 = 0.843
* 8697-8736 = 1.437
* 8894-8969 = 1.447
